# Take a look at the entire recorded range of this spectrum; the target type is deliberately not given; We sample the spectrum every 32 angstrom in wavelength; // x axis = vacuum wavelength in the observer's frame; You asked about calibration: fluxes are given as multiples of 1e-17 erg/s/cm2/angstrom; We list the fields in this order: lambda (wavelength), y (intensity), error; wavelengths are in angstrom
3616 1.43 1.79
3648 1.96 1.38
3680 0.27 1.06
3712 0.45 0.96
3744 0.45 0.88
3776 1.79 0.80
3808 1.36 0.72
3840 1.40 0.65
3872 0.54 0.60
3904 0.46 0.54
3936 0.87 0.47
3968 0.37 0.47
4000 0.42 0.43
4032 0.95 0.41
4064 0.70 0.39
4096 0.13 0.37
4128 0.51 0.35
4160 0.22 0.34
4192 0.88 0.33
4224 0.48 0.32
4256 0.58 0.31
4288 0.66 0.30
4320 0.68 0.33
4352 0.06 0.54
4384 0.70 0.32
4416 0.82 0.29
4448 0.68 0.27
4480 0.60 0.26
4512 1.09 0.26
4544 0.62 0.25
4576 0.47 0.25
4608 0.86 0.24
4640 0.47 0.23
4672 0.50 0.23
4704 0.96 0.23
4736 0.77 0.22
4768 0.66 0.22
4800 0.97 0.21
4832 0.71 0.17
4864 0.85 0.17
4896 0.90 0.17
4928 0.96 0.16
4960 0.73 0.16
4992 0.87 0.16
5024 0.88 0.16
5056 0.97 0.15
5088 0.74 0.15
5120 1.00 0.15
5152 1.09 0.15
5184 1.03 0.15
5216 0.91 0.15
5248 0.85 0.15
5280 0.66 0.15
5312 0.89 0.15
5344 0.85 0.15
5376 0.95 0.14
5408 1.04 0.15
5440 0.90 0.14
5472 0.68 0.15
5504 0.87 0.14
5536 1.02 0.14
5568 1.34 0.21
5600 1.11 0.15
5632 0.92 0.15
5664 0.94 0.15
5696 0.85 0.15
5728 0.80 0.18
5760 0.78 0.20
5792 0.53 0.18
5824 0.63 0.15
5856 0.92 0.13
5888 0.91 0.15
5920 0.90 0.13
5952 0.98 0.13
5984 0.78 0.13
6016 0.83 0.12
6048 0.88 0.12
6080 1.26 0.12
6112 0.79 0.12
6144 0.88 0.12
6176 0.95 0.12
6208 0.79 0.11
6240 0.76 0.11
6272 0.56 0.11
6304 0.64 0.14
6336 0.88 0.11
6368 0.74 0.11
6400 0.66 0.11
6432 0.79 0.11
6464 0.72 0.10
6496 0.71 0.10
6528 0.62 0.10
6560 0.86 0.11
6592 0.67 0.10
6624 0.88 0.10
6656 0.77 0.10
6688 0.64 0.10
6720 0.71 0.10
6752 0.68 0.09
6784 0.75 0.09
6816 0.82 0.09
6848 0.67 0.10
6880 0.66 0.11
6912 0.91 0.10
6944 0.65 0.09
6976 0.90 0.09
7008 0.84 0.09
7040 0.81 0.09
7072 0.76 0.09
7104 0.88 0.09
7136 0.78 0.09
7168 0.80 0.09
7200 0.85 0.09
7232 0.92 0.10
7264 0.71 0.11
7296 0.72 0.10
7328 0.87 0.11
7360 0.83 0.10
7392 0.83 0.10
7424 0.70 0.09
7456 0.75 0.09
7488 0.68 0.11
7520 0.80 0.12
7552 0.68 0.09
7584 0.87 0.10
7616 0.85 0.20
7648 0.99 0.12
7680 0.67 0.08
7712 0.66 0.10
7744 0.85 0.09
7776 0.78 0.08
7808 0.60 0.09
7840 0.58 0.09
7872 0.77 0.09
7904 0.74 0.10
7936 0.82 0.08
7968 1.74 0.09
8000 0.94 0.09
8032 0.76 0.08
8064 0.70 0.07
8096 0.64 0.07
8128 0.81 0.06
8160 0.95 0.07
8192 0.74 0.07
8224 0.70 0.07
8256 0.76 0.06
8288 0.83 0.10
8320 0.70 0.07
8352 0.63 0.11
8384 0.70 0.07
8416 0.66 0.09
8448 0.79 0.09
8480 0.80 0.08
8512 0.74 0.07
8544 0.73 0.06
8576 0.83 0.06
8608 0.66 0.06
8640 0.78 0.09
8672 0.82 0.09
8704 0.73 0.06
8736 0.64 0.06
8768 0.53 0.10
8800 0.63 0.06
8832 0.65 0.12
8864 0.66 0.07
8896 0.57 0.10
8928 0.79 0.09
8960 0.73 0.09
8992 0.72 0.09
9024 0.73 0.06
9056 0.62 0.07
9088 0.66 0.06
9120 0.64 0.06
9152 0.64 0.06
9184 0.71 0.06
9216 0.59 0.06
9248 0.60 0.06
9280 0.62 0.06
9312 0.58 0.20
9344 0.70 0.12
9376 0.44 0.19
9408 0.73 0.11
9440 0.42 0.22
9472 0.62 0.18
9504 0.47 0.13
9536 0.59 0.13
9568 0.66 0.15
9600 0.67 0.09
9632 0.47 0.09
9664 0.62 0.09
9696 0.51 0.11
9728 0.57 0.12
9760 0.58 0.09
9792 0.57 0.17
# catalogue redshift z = 0.21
